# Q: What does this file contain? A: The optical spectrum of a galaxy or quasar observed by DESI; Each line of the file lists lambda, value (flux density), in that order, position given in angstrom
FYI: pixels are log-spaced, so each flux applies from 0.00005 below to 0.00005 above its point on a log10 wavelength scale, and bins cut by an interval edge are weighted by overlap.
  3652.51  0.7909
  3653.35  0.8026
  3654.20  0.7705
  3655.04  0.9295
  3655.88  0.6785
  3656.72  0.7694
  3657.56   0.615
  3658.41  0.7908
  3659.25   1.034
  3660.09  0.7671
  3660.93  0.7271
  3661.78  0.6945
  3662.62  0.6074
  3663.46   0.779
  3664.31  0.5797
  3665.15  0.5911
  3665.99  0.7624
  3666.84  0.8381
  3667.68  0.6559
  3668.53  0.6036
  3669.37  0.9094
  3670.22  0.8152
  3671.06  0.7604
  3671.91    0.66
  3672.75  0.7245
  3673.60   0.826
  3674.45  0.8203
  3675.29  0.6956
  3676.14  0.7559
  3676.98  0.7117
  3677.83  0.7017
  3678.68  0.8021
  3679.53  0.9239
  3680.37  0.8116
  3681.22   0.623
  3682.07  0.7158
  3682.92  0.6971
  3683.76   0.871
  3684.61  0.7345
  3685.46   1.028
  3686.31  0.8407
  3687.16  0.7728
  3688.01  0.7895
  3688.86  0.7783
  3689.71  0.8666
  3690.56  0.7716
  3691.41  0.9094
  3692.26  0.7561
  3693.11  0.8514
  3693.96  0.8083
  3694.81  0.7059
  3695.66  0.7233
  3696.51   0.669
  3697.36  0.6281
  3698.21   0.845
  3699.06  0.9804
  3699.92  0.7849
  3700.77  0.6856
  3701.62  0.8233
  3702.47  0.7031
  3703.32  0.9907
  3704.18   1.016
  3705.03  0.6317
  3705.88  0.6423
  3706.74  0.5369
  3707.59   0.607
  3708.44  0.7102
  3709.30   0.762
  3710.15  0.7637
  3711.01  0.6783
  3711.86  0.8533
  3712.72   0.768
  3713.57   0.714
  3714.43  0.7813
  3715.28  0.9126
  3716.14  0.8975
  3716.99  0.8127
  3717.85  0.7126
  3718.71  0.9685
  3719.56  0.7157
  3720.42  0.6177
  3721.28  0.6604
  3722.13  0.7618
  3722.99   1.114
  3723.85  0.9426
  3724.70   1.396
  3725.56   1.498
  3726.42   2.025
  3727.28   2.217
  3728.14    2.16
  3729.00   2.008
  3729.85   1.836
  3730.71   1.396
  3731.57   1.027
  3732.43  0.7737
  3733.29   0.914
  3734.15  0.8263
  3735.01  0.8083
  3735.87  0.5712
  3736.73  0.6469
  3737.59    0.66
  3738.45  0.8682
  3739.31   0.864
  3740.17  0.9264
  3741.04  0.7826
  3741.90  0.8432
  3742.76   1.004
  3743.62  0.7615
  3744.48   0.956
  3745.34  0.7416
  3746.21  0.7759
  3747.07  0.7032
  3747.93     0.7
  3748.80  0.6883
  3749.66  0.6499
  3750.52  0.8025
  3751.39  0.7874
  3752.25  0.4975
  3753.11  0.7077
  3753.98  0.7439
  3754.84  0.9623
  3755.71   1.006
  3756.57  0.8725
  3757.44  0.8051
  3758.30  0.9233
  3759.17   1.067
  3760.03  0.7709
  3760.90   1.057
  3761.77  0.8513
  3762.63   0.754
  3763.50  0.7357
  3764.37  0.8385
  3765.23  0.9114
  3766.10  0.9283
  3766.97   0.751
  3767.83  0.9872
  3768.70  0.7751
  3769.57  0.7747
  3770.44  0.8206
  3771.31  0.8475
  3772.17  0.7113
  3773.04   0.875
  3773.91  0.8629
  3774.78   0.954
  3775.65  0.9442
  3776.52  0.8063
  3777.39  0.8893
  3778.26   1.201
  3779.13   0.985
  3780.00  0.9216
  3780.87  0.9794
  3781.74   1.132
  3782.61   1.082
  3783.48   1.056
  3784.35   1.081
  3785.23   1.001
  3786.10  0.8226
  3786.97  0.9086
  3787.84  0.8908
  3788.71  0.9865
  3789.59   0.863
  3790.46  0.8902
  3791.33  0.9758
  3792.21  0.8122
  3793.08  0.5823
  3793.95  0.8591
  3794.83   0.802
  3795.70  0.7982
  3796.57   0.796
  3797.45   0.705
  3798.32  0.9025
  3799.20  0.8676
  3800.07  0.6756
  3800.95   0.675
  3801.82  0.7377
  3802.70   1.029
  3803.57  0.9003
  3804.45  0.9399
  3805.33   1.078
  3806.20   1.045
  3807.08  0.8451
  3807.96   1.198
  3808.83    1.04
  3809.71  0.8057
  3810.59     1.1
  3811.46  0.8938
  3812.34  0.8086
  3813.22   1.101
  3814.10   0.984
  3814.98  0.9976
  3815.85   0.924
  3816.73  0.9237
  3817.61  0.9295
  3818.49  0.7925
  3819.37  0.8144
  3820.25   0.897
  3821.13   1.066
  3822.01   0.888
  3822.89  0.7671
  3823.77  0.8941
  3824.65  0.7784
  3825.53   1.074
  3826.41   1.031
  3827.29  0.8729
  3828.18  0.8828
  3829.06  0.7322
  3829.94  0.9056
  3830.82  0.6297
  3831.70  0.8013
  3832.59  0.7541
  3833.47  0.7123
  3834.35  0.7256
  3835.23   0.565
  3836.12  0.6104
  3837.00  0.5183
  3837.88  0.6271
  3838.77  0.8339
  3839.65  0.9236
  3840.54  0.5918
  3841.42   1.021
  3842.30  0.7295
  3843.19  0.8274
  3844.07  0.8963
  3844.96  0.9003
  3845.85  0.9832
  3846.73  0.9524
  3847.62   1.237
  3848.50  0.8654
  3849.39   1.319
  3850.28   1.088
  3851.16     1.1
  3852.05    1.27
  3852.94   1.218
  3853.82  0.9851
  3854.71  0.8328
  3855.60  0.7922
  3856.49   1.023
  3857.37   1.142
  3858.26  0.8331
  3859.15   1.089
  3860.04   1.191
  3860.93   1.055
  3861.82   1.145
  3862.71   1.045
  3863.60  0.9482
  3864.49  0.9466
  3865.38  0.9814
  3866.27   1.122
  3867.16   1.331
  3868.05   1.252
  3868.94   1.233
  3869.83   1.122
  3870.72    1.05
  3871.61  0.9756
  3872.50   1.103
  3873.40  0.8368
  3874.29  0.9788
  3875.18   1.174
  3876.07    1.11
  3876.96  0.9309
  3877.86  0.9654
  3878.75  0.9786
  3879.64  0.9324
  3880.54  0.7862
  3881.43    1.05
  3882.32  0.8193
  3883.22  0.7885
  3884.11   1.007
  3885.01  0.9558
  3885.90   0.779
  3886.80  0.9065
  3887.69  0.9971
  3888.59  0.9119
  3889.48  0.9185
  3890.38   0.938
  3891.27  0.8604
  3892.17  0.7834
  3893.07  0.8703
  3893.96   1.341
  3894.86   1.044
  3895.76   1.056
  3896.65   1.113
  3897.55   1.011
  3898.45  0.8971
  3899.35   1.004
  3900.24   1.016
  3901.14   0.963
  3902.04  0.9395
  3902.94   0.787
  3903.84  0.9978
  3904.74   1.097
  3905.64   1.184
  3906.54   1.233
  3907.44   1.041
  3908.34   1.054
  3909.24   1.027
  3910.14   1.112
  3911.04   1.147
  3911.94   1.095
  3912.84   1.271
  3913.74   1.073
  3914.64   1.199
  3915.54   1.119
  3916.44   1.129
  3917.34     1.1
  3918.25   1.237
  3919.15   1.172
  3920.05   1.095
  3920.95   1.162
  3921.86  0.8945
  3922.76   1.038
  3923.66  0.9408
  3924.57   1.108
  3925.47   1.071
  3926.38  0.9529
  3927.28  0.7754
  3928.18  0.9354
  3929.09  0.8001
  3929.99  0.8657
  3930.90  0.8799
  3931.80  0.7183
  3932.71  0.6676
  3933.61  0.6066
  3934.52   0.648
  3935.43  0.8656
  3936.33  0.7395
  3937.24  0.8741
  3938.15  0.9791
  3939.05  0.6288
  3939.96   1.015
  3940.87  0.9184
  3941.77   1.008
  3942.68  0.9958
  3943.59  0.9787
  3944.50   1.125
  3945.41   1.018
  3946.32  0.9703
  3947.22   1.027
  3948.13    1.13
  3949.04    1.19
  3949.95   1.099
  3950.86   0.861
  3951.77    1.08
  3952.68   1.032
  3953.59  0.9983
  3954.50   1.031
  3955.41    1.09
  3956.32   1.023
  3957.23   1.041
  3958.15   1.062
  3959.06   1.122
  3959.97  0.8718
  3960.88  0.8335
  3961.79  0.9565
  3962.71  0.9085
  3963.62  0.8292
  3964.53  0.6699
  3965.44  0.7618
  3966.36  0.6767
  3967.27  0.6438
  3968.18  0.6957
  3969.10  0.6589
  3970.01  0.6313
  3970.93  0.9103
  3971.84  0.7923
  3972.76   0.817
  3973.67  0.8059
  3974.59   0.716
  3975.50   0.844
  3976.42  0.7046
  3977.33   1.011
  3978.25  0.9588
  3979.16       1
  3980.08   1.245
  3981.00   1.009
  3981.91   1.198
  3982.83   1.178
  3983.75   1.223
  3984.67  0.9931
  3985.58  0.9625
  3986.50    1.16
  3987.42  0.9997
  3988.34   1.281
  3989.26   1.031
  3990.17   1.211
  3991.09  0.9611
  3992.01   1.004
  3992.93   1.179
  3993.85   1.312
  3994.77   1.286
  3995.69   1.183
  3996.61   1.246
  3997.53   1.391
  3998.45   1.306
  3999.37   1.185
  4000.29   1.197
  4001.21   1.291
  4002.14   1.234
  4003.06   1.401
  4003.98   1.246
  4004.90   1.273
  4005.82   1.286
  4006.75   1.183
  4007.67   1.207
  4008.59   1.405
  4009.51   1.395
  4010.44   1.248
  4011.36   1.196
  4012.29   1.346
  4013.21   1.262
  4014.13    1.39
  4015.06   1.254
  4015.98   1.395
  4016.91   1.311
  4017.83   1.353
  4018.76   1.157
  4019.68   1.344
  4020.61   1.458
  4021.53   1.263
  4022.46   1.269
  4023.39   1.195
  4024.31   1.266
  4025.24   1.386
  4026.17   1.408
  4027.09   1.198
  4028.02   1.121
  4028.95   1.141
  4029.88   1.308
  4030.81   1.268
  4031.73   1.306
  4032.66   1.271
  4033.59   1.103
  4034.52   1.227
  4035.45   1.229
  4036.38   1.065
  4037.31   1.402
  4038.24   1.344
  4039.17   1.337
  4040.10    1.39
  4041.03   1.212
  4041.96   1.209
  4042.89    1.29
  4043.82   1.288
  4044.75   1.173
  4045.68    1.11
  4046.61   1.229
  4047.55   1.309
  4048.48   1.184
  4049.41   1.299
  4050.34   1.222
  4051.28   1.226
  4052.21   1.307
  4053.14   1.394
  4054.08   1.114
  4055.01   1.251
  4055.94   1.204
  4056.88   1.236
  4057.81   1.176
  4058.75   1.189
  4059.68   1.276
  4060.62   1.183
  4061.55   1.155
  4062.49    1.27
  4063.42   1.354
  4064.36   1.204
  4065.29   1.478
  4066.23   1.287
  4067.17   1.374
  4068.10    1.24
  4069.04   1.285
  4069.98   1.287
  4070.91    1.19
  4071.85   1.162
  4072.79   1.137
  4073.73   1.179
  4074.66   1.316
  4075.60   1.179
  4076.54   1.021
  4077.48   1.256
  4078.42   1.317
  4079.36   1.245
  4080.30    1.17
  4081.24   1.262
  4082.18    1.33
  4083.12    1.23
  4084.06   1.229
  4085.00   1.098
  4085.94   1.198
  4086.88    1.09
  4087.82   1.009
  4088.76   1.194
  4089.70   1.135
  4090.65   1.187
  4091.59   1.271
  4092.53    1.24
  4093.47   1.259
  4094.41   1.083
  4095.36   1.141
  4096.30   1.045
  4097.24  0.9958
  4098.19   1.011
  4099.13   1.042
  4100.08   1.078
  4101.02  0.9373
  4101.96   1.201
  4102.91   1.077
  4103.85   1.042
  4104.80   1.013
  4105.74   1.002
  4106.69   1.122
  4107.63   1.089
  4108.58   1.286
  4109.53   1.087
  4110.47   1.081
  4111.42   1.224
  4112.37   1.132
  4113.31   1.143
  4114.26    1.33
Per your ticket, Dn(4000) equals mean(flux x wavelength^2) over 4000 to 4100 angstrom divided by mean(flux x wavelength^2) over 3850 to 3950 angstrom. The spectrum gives 1.33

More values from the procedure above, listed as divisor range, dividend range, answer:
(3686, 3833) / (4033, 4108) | 1.58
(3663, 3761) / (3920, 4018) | 1.37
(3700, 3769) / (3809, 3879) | 1.11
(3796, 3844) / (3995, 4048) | 1.65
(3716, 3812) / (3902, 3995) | 1.16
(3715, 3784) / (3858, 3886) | 1.15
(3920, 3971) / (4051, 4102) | 1.40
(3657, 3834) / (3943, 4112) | 1.53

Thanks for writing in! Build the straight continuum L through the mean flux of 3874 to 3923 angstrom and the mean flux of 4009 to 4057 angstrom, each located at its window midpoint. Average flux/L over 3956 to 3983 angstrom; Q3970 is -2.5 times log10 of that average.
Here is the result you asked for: 0.29 mag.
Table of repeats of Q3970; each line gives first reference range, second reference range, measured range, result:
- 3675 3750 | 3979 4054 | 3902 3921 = 0.009 mag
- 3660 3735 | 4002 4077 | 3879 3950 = 0.142 mag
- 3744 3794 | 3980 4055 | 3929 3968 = 0.239 mag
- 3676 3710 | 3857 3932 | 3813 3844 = 0.131 mag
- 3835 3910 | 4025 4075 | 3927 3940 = 0.329 mag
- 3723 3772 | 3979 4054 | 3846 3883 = 0.041 mag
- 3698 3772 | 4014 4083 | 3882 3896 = 0.151 mag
